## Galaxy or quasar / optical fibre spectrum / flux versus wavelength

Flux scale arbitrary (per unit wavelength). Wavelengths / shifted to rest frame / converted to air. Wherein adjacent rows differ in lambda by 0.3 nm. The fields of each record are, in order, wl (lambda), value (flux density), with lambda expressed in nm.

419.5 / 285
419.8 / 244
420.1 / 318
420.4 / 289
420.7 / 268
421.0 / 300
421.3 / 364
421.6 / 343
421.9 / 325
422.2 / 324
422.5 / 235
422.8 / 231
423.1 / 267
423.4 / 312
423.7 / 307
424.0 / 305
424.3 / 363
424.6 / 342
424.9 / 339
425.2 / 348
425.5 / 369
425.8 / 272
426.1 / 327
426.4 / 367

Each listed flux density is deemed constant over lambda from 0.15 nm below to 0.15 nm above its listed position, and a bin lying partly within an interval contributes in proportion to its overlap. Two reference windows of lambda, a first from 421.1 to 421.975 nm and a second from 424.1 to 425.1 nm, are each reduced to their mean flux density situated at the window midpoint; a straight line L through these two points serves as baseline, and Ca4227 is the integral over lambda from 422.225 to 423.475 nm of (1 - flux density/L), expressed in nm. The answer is 0.29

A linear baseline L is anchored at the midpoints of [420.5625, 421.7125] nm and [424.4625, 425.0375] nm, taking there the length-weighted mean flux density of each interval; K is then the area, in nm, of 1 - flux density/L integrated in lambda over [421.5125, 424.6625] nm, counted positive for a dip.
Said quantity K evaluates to 0.26 nm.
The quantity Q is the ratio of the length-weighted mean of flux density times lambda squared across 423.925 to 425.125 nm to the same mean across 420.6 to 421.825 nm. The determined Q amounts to 1.07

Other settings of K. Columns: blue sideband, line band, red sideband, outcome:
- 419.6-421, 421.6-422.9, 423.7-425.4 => 0.08 nm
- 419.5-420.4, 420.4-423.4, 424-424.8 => 0.12 nm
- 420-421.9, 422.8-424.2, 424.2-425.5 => 0.19 nm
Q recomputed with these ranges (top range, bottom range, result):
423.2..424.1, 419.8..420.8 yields 1.09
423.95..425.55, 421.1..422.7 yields 1.11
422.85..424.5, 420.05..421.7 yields 1.00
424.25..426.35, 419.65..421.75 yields 1.13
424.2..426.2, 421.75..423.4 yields 1.22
